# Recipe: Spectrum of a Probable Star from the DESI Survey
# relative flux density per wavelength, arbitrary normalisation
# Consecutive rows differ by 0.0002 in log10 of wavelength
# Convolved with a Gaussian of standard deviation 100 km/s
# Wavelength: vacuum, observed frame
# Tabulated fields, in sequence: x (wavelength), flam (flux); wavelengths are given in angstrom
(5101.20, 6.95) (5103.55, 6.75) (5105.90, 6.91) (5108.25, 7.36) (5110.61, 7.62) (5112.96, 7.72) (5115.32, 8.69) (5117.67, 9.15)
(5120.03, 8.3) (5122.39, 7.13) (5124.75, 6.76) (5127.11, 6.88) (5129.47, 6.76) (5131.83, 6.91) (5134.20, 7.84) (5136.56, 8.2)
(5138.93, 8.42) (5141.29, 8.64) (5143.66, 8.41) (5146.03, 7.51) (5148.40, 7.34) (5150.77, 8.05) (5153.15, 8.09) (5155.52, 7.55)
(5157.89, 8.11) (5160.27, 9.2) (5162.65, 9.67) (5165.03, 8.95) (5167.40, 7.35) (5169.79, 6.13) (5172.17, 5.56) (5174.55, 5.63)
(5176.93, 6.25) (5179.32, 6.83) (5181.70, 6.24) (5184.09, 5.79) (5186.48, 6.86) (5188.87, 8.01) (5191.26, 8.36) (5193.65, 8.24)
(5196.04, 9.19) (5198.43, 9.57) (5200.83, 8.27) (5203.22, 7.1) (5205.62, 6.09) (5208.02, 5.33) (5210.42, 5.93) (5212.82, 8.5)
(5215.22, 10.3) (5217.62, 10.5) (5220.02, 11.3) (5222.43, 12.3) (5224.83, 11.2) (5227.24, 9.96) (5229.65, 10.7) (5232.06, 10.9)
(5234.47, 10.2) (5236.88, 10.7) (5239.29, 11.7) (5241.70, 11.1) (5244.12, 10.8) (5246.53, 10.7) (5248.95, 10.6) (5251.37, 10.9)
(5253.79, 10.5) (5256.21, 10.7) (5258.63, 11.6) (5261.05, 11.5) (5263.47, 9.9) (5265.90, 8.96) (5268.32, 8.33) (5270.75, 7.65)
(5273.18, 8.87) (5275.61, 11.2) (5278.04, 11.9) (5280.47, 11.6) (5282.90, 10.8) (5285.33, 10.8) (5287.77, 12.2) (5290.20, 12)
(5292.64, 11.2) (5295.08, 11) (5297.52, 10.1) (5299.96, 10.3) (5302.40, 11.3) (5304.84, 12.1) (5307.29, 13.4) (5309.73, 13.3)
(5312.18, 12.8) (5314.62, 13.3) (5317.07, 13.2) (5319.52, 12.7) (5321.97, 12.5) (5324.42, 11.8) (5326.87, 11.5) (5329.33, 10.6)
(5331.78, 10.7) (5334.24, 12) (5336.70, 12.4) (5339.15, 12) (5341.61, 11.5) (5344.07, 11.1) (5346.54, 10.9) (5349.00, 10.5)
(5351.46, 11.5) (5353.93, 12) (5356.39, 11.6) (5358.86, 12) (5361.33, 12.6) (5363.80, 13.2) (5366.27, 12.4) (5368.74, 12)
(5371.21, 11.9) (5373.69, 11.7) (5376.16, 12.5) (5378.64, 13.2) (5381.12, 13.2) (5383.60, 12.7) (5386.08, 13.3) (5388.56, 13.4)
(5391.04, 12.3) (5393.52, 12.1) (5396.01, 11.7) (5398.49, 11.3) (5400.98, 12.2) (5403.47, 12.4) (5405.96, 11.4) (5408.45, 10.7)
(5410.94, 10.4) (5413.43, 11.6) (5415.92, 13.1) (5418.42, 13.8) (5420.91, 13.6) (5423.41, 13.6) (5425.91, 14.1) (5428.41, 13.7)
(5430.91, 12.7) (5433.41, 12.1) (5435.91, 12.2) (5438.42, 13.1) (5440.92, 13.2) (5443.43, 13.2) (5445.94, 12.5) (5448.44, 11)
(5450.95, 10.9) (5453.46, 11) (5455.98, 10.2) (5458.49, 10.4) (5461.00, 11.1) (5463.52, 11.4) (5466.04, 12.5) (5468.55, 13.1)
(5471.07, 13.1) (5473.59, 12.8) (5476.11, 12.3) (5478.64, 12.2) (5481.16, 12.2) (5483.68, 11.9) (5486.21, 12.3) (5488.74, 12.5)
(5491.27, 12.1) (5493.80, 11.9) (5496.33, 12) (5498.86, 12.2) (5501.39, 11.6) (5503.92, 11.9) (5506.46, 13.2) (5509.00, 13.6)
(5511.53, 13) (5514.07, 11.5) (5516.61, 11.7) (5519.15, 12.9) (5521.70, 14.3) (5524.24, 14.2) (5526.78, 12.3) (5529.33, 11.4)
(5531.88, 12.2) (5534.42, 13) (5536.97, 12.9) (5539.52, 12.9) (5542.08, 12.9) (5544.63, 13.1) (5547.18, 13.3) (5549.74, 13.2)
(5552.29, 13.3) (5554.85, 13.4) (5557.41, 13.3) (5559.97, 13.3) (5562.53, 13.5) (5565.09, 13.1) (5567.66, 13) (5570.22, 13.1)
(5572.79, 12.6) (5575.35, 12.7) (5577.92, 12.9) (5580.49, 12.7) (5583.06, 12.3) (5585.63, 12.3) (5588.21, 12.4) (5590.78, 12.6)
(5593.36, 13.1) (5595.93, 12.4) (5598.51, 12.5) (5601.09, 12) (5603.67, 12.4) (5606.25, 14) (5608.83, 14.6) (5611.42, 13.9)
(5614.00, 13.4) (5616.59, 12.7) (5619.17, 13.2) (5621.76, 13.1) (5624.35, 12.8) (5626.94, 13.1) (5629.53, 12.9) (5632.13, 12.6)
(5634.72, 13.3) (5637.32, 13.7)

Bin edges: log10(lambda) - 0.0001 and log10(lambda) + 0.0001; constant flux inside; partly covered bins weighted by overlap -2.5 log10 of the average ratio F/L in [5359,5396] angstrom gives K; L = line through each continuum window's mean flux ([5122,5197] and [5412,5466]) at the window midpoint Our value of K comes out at -0.12 mag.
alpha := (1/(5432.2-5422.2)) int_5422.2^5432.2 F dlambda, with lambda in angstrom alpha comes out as 13.5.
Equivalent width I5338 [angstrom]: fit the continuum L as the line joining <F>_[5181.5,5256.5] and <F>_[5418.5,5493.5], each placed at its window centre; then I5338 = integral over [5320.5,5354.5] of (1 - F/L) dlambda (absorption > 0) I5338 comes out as -2.1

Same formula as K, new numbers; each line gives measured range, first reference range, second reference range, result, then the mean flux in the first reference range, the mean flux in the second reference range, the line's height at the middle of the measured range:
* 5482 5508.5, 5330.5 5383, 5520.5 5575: 0.048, 12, 13.1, 12.8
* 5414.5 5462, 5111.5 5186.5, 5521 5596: -0.098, 7.54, 12.9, 11.3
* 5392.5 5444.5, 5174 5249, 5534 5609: -0.115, 8.92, 12.9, 11.2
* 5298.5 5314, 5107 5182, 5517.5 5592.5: -0.249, 7.62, 12.9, 9.71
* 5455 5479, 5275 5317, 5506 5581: 0.059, 11.8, 13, 12.6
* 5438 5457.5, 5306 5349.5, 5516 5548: 0.063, 12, 12.9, 12.5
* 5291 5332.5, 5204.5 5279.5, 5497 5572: -0.113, 10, 12.9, 10.7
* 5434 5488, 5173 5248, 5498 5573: -0.008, 8.85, 12.9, 12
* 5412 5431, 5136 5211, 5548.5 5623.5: -0.223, 7.53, 13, 10.8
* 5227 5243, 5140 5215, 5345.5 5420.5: -0.218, 7.54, 12.1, 8.83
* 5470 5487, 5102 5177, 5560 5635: -0.076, 7.64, 12.9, 11.6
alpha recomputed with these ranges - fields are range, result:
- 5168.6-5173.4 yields 5.85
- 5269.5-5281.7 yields 10.2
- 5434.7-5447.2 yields 12.8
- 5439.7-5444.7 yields 13.2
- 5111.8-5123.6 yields 8.19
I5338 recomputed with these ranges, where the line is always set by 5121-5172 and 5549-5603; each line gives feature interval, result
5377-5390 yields -3.2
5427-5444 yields -2.6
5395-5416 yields -1.4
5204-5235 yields -2.8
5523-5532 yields -0.2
